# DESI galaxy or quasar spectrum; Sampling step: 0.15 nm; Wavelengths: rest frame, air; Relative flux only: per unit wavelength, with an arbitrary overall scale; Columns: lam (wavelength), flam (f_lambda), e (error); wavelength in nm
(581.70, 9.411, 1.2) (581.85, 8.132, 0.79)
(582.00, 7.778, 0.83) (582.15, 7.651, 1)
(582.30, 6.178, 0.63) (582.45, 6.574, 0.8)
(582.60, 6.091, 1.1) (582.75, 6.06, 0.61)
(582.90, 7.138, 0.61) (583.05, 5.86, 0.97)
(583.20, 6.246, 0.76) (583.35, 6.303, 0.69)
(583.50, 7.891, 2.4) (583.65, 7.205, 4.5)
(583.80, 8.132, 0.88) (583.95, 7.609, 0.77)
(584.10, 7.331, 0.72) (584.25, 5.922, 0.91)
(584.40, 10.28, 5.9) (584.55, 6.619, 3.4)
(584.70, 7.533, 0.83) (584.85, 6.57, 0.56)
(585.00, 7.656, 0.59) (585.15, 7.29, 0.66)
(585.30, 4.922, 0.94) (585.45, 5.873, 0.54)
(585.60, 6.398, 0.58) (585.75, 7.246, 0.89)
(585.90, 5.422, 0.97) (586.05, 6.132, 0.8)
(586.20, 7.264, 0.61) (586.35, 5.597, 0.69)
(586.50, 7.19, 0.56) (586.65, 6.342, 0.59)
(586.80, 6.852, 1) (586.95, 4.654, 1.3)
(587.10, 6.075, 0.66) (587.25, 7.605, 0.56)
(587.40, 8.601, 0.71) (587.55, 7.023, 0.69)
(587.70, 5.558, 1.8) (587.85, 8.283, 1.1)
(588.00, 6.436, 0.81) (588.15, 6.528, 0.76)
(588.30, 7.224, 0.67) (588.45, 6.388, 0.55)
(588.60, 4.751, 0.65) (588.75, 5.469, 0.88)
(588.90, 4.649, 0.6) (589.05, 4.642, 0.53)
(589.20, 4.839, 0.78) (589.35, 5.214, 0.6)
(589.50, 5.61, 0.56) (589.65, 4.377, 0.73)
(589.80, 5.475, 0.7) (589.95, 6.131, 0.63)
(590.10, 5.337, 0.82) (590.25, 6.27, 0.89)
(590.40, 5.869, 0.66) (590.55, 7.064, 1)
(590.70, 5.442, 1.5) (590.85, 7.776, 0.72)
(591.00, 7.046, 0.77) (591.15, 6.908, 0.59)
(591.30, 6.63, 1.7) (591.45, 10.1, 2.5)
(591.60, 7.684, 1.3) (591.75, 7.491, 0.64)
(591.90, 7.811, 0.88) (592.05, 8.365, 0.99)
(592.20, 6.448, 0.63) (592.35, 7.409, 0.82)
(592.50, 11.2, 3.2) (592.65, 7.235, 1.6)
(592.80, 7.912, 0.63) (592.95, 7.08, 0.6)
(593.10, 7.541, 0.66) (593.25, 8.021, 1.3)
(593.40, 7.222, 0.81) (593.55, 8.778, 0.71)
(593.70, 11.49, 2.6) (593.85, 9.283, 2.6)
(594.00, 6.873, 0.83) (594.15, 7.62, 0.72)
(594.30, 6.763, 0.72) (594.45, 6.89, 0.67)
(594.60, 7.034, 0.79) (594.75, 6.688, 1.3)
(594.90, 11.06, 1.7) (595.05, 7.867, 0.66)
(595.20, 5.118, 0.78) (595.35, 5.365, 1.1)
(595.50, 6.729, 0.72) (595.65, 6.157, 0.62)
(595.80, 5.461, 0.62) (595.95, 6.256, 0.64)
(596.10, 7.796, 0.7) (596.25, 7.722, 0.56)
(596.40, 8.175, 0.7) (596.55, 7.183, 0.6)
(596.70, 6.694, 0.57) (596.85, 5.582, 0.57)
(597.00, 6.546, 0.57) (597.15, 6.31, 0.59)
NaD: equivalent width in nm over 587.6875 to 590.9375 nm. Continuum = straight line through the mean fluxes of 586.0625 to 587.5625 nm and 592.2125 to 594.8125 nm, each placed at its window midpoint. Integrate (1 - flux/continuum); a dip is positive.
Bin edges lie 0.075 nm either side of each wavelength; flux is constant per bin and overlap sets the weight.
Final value 0.57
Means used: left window 6.68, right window 7.91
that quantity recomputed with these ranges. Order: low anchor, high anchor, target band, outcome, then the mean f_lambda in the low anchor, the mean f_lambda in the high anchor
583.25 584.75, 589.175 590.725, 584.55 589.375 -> 0.158 nm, 7.46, 5.63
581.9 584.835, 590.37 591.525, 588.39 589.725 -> 0.382 nm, 7.07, 7.15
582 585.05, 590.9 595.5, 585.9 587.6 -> 0.159 nm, 7.06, 7.75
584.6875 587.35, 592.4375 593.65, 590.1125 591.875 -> 0.139 nm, 6.47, 8.16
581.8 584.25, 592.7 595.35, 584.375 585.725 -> 0.039 nm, 6.97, 7.76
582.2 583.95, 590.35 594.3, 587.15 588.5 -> 0.039 nm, 6.75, 7.77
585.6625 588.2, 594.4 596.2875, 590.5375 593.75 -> -0.482 nm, 6.64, 6.92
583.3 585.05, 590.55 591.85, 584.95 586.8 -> 0.243 nm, 7.43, 7.37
